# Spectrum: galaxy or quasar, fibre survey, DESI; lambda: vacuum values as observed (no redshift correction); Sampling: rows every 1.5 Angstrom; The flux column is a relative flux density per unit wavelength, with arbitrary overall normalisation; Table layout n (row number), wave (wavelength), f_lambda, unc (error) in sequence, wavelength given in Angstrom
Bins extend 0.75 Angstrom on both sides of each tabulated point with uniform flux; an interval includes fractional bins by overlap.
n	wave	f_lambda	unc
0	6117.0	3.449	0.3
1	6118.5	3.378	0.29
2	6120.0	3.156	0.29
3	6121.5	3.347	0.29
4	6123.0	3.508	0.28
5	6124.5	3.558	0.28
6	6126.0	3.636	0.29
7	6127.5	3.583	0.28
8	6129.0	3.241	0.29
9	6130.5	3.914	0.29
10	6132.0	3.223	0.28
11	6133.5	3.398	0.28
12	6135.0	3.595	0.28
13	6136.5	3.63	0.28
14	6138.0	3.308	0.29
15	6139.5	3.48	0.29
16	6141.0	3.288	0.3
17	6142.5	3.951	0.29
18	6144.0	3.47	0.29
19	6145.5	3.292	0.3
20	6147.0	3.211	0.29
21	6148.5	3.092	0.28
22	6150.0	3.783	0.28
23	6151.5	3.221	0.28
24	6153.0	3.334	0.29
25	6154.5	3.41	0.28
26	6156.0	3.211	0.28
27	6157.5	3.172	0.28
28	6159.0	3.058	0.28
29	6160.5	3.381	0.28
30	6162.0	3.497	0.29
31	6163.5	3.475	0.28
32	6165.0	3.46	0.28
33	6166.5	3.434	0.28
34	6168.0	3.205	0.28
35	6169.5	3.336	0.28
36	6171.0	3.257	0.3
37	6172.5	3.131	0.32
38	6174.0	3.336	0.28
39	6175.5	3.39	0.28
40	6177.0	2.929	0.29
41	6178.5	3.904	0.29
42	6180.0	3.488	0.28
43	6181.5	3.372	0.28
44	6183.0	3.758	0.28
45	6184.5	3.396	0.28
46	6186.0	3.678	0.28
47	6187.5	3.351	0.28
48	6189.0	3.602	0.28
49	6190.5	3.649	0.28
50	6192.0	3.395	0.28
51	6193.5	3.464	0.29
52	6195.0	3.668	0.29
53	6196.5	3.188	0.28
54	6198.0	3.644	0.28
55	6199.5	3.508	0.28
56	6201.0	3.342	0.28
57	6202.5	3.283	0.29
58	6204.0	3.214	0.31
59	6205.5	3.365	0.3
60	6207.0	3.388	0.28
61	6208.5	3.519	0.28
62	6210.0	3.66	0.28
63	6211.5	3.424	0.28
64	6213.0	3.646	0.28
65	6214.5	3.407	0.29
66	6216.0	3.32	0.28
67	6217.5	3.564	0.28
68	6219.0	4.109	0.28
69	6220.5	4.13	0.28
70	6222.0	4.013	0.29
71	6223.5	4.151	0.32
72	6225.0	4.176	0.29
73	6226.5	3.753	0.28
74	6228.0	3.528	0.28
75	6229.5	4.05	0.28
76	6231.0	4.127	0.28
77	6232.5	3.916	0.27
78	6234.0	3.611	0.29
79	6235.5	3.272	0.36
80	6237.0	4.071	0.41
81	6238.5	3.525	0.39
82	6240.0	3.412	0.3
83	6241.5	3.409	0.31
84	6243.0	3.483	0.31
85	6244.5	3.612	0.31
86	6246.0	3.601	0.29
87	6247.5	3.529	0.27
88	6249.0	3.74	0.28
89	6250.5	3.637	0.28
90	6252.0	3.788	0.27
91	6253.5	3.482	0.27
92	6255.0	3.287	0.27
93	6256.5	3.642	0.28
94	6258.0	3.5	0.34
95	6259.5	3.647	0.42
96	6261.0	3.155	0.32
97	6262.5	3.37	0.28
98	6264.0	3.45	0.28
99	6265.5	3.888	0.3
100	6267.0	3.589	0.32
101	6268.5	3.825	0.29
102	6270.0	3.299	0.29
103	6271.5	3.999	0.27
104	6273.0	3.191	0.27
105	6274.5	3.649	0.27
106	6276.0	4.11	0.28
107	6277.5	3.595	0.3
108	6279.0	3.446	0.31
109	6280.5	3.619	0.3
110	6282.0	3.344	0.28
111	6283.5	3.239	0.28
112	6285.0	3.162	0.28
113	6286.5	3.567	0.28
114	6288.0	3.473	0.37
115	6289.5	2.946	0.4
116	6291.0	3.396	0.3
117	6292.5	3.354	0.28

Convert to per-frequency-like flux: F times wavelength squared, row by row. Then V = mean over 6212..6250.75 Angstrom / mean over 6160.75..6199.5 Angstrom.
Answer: 1.10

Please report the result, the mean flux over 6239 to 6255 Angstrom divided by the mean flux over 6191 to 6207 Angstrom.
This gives 1.04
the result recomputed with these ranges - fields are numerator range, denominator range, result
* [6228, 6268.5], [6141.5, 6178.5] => 1.08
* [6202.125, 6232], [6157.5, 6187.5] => 1.09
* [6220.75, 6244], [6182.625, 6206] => 1.09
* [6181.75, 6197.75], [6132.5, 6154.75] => 1.02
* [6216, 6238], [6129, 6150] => 1.12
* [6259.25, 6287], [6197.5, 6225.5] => 0.98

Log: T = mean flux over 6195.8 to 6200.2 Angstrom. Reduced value 3.45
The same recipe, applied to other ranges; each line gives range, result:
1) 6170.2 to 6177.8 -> 3.21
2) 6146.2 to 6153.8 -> 3.33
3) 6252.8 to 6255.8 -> 3.39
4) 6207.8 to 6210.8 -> 3.59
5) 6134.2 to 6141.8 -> 3.46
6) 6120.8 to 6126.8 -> 3.51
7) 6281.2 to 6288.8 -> 3.36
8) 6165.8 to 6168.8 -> 3.32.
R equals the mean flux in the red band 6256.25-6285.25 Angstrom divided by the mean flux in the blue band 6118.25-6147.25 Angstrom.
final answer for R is 1.0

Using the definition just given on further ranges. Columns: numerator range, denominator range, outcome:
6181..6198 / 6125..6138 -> 1.00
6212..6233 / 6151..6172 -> 1.16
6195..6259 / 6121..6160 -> 1.06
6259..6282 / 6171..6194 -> 1.04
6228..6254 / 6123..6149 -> 1.06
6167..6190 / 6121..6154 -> 0.99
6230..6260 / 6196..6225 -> 1.01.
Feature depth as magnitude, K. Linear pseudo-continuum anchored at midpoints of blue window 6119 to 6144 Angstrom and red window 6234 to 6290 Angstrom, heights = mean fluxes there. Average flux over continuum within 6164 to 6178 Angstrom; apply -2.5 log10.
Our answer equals 0.07 mag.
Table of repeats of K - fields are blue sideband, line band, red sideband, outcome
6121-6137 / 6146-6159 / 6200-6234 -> 0.085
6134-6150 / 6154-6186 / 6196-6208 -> 0.014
